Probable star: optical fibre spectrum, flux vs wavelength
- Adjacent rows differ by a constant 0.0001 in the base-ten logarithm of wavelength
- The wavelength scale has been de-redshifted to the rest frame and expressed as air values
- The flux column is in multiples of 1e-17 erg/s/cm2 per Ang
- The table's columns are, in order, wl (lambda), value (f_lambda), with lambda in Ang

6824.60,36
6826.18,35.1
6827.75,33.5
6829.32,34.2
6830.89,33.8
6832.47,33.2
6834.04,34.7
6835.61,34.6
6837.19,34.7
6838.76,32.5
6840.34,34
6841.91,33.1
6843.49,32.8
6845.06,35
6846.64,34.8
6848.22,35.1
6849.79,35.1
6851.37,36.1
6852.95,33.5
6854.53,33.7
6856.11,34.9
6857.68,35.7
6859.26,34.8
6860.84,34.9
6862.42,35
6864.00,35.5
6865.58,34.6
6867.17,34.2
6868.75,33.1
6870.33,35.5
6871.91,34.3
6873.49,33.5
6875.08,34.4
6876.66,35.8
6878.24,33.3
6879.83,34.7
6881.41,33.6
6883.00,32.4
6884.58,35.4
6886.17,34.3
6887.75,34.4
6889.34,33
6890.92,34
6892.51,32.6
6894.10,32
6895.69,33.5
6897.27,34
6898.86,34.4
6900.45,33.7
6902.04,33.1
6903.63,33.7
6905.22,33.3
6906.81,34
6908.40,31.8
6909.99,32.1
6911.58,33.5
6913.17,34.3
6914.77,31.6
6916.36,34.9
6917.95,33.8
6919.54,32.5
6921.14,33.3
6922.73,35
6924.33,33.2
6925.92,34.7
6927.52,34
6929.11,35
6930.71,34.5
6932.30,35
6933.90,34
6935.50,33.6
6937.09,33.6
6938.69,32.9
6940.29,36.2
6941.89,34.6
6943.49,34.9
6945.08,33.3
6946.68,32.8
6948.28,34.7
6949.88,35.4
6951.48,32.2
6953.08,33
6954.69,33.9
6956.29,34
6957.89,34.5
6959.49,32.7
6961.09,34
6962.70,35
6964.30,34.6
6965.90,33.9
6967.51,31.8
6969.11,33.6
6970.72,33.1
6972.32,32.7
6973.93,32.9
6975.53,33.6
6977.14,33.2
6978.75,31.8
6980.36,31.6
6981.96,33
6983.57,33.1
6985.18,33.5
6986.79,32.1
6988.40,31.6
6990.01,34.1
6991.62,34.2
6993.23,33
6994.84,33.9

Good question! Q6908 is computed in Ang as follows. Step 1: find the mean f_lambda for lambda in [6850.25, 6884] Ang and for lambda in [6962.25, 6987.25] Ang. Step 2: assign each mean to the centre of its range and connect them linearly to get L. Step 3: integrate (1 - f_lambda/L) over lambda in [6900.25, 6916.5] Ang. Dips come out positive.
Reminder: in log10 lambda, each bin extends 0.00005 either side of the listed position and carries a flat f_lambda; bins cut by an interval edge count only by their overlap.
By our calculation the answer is 0.4 Ang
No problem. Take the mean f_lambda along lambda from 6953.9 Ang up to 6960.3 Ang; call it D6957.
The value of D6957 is 33.8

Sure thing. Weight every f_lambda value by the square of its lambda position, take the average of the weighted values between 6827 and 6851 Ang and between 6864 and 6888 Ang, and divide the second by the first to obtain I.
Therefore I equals 1.0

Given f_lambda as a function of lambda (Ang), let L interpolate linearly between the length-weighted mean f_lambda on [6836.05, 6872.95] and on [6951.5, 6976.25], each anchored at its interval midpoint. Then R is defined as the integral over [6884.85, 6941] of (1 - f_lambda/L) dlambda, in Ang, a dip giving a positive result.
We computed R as 0.4 Ang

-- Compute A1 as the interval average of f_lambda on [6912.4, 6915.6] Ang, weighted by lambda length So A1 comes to 32.9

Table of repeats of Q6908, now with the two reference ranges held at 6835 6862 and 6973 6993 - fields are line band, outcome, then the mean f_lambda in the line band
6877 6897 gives 0.20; 33.7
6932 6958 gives -0.53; 34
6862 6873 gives -0.11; 34.6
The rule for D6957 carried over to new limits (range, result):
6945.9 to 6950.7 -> 34.3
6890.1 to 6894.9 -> 32.9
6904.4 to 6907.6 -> 33.6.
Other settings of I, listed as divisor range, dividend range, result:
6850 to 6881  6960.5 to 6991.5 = 0.99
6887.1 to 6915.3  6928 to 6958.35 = 1.04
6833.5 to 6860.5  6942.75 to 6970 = 1.01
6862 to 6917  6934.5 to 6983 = 1.01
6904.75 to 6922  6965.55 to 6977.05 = 1.01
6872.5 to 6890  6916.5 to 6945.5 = 1.02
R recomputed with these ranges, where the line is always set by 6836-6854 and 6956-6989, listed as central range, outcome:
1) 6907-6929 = 0.1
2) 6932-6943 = -0.3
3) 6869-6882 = -0.1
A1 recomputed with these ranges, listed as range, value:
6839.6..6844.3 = 33.4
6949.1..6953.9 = 33.5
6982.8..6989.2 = 32.6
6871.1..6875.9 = 34.1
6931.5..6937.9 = 34.1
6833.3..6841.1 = 34.1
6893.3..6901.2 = 33.5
